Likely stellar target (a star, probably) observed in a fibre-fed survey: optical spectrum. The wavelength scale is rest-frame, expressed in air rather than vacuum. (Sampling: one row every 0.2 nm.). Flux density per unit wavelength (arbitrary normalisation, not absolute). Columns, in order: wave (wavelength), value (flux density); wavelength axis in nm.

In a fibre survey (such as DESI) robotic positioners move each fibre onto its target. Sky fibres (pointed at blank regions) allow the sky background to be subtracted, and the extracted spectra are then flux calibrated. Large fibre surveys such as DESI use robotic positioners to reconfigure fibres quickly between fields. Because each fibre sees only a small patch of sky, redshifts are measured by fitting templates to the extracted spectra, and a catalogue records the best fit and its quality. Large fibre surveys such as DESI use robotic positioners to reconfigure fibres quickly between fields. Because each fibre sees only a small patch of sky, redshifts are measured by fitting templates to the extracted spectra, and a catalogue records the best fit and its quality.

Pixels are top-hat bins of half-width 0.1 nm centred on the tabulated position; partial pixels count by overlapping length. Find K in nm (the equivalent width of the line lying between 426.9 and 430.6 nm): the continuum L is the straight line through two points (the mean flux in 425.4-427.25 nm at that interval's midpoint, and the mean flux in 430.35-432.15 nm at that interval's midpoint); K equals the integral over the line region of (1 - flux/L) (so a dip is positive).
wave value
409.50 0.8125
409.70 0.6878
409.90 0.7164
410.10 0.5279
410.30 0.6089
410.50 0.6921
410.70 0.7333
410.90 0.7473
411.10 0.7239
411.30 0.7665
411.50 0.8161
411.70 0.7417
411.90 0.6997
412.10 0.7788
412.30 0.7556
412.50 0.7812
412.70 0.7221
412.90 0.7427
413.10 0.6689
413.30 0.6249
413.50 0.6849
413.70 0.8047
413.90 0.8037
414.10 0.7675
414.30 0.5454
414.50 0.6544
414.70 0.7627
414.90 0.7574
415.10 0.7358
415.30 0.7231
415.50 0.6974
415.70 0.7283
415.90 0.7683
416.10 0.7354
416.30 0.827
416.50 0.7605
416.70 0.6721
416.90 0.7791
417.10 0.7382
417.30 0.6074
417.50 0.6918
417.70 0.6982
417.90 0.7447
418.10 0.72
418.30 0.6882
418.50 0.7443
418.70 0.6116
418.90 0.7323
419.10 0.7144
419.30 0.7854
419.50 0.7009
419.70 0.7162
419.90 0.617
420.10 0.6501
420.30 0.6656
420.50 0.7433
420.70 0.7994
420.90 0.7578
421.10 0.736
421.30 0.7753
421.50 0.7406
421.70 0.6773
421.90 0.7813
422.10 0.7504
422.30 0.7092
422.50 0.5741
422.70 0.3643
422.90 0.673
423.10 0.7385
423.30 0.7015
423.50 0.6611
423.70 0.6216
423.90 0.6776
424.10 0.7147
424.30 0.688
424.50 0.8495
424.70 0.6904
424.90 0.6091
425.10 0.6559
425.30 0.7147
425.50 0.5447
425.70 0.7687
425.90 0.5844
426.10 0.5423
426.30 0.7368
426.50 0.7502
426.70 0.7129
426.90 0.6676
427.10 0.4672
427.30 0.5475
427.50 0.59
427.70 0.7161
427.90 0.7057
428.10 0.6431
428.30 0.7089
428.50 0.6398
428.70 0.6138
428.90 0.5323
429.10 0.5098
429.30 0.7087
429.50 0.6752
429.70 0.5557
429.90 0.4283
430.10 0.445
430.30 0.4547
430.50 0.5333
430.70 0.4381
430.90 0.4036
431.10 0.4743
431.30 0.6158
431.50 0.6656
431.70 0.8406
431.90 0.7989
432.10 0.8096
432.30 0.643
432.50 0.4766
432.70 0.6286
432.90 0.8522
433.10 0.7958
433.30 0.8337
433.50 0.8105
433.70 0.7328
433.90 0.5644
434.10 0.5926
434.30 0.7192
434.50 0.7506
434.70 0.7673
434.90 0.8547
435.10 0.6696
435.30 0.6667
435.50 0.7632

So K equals 0.24 nm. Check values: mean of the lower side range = 0.639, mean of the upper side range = 0.61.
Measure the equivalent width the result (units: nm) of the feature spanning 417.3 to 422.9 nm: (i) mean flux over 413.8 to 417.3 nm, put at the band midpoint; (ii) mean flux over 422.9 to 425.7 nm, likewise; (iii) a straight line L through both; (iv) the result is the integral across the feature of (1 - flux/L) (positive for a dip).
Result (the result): 0.07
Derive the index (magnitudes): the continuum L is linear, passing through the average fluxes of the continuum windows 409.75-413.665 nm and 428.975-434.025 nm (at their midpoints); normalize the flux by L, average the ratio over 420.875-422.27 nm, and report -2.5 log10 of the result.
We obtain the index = -0.112 mag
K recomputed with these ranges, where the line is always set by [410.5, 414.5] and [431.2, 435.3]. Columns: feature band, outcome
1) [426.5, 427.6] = 0.17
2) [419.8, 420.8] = 0.04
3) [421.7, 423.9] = 0.20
